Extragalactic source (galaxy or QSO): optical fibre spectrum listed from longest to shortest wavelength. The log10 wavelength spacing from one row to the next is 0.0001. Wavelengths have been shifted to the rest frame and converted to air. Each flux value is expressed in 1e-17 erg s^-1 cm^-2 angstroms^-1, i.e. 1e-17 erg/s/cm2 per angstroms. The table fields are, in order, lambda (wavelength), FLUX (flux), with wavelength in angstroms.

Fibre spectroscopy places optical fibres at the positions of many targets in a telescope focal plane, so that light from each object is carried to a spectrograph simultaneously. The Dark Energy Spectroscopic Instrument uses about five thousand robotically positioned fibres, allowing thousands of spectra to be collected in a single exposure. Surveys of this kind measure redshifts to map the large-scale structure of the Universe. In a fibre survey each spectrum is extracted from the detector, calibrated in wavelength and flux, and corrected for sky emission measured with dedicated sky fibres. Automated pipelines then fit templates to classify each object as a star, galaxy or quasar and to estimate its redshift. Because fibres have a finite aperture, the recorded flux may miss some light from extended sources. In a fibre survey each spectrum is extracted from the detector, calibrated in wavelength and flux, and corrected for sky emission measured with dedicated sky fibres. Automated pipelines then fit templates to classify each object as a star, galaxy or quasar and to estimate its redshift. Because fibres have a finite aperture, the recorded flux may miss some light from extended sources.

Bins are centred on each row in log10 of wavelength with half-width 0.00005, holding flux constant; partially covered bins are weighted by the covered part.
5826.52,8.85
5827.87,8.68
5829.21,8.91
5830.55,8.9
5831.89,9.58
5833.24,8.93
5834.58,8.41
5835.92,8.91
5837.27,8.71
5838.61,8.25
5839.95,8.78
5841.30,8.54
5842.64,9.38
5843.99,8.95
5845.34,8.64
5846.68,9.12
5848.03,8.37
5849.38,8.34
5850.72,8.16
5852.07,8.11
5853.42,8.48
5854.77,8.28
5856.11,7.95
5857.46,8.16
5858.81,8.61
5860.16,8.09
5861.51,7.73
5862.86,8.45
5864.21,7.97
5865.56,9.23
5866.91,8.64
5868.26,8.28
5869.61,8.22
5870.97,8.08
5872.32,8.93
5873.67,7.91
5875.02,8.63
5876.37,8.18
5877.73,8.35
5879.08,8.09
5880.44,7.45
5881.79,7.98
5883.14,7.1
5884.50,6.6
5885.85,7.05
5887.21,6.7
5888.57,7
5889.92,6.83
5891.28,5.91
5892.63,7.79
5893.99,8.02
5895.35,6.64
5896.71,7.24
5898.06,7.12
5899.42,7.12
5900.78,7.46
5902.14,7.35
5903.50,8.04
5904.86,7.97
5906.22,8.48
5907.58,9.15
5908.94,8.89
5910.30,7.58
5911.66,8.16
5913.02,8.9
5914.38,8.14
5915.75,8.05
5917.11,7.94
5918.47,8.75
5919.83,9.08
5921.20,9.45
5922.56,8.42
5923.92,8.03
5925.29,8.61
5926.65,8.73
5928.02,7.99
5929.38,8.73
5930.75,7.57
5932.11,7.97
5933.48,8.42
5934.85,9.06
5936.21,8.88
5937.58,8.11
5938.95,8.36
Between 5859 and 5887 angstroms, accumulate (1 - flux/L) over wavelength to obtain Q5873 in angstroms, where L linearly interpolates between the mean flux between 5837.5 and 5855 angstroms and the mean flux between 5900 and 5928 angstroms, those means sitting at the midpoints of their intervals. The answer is 1.5 angstroms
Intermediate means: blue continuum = 8.58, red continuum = 8.34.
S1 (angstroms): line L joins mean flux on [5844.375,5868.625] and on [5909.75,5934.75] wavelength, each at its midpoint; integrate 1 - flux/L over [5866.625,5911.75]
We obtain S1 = 3.5 angstroms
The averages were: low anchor 8.38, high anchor 8.38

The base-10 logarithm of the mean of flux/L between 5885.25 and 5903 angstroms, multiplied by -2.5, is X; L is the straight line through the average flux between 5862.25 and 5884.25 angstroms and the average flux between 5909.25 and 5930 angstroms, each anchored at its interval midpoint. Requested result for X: 0.17 mag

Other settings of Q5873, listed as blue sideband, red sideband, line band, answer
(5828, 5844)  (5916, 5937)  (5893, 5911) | 1.71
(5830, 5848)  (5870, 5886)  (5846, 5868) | 0.12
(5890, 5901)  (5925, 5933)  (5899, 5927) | -2.13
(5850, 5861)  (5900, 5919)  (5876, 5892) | 1.86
